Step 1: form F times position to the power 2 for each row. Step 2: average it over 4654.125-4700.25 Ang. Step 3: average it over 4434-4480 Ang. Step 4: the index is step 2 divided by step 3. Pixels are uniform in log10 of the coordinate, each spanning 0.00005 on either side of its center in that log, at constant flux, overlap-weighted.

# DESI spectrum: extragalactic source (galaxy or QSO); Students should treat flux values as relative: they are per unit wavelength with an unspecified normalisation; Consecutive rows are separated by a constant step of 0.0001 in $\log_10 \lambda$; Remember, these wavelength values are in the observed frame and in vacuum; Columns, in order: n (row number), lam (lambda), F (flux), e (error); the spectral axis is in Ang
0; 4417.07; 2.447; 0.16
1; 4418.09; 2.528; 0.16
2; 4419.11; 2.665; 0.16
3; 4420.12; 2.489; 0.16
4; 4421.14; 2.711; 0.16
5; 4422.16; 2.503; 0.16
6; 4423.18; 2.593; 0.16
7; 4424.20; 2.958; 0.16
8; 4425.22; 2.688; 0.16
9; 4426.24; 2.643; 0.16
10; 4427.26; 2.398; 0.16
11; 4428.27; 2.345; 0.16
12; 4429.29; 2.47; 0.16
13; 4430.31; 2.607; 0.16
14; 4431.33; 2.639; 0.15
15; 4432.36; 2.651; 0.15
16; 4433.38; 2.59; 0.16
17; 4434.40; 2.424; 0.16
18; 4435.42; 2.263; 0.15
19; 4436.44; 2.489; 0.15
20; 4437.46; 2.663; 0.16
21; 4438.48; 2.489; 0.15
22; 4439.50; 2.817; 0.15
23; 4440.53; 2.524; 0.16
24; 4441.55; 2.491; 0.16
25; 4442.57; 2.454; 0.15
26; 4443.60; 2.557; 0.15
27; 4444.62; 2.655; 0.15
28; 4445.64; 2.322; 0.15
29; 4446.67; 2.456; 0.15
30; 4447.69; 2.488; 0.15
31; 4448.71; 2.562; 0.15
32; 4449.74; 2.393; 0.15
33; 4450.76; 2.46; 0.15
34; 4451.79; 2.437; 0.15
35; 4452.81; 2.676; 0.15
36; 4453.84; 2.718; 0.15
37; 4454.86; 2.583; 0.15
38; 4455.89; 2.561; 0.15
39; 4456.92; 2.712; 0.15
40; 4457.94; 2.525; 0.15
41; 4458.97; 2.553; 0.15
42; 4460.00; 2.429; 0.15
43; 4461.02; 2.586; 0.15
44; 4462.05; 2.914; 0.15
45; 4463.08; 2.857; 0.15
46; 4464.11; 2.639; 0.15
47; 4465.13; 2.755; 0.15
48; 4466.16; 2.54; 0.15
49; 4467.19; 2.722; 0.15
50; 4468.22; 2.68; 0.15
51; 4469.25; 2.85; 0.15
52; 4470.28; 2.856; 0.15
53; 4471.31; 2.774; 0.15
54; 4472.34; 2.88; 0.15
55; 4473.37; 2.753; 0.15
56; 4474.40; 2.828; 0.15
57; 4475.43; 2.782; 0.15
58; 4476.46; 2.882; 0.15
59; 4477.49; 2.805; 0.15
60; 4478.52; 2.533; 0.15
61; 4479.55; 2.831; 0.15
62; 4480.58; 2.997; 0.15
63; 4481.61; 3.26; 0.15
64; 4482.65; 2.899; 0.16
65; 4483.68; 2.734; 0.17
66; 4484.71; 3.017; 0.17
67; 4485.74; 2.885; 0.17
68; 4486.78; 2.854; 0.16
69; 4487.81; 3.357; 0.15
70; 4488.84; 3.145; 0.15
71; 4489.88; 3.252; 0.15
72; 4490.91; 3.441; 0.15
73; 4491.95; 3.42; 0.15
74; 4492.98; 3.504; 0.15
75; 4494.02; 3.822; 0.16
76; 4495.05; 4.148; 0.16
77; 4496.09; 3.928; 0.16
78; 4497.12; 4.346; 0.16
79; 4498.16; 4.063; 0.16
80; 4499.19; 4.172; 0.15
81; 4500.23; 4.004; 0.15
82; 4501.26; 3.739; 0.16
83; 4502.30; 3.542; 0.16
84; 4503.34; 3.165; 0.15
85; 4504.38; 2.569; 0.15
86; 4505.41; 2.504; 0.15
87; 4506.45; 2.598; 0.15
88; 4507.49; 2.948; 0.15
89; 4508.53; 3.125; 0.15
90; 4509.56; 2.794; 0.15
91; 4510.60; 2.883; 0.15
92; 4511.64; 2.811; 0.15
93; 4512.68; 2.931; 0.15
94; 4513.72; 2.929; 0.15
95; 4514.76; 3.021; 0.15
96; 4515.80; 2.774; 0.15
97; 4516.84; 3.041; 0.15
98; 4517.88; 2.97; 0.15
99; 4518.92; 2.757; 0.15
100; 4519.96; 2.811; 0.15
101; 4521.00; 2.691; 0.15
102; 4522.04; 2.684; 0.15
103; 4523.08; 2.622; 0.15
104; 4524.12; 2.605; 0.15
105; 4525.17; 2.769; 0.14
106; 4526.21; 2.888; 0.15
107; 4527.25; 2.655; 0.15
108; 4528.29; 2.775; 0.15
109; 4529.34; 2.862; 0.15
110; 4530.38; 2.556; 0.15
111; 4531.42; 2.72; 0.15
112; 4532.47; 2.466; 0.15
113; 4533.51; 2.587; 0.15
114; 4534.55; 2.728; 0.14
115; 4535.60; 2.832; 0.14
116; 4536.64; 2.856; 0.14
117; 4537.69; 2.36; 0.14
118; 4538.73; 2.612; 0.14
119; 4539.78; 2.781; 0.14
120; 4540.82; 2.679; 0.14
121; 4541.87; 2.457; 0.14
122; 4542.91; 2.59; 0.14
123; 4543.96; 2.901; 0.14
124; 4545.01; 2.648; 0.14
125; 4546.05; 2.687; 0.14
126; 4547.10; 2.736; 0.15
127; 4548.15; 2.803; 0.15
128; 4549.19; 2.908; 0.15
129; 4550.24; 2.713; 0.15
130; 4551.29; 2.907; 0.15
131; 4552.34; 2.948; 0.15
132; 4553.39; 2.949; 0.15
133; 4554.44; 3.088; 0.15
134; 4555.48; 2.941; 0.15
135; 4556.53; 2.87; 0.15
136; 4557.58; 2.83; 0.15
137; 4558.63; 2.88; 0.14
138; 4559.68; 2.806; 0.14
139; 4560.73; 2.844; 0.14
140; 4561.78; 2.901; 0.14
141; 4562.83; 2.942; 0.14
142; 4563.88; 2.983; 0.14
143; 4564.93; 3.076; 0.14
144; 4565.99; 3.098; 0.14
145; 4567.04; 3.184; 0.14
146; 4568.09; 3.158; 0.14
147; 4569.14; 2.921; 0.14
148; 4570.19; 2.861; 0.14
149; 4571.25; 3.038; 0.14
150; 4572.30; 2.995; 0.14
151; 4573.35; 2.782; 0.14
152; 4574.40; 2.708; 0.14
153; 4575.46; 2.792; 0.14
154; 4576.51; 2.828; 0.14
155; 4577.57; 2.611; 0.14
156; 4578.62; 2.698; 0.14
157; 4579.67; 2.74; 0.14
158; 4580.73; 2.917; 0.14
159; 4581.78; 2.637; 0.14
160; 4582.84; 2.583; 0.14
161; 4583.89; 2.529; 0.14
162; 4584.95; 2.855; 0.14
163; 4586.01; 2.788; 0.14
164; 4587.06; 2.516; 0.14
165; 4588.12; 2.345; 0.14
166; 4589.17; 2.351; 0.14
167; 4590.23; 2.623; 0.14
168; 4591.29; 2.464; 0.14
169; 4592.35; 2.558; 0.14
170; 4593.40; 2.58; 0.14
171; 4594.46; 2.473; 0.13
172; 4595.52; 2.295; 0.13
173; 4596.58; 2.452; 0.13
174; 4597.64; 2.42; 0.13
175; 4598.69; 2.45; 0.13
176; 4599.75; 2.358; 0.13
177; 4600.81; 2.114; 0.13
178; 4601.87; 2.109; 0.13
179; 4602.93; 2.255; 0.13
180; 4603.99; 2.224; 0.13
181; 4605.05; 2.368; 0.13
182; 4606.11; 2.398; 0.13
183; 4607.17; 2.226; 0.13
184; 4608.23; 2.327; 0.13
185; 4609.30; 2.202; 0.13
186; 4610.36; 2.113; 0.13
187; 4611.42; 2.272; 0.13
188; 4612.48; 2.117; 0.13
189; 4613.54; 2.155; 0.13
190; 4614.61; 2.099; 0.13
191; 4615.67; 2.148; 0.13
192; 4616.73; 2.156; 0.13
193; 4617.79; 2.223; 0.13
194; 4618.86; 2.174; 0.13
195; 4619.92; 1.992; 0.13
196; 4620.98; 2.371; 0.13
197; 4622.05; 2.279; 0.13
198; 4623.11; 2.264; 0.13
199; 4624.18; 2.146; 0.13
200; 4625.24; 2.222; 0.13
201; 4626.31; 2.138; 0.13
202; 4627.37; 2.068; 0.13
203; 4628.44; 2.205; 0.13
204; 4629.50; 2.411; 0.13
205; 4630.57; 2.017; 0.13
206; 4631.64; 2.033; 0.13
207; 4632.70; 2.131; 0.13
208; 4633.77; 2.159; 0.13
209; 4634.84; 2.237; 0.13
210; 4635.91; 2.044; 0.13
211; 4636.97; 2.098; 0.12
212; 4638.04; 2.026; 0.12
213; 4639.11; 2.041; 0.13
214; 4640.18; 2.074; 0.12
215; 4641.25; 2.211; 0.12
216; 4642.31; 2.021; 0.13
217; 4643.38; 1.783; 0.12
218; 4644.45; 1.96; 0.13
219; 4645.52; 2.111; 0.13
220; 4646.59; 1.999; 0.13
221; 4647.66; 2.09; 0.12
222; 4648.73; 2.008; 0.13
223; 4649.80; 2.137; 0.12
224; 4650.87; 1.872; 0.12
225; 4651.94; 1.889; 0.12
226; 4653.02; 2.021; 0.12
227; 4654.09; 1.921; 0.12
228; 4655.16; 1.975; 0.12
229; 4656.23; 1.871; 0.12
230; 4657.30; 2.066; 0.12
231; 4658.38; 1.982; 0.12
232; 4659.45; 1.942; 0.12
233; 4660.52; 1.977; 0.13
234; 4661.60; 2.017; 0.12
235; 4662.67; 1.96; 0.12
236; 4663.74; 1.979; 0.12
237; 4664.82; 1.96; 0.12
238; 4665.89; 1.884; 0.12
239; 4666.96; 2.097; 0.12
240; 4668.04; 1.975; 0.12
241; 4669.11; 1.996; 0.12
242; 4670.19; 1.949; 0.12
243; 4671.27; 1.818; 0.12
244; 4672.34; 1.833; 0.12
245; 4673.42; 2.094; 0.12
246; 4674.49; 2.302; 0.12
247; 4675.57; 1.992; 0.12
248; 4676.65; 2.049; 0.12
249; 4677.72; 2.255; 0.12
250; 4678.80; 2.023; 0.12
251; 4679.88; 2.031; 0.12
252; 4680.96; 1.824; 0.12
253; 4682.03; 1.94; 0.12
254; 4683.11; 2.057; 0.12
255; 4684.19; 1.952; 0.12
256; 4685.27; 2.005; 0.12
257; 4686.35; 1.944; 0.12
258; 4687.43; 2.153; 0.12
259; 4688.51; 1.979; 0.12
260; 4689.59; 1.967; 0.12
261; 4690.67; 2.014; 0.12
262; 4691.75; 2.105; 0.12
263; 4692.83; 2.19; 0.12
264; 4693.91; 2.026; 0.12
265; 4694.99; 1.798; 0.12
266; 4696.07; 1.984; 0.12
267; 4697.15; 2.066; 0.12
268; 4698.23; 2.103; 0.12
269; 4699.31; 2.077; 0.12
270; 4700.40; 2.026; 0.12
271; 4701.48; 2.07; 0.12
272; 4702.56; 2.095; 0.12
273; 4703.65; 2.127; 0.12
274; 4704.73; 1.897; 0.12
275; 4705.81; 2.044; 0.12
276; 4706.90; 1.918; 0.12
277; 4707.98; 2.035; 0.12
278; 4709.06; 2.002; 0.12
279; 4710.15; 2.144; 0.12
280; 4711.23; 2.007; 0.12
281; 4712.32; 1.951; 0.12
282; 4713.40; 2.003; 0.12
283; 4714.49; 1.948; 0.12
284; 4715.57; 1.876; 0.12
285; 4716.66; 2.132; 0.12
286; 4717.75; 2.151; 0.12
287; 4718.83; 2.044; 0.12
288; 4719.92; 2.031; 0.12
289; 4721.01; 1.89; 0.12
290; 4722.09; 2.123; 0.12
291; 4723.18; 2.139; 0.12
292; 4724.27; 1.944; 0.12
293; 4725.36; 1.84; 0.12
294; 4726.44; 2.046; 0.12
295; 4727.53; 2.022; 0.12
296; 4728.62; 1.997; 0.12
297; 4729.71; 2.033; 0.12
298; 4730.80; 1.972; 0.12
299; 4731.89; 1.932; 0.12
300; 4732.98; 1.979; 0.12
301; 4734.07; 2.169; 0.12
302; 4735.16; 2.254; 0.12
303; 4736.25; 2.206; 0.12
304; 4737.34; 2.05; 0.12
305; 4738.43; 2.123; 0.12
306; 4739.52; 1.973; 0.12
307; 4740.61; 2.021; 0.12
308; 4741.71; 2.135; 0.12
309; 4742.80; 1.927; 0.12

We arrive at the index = 0.84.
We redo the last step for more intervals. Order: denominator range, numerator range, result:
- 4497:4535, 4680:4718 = 0.74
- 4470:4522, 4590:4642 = 0.76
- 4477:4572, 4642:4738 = 0.73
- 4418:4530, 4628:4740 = 0.78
